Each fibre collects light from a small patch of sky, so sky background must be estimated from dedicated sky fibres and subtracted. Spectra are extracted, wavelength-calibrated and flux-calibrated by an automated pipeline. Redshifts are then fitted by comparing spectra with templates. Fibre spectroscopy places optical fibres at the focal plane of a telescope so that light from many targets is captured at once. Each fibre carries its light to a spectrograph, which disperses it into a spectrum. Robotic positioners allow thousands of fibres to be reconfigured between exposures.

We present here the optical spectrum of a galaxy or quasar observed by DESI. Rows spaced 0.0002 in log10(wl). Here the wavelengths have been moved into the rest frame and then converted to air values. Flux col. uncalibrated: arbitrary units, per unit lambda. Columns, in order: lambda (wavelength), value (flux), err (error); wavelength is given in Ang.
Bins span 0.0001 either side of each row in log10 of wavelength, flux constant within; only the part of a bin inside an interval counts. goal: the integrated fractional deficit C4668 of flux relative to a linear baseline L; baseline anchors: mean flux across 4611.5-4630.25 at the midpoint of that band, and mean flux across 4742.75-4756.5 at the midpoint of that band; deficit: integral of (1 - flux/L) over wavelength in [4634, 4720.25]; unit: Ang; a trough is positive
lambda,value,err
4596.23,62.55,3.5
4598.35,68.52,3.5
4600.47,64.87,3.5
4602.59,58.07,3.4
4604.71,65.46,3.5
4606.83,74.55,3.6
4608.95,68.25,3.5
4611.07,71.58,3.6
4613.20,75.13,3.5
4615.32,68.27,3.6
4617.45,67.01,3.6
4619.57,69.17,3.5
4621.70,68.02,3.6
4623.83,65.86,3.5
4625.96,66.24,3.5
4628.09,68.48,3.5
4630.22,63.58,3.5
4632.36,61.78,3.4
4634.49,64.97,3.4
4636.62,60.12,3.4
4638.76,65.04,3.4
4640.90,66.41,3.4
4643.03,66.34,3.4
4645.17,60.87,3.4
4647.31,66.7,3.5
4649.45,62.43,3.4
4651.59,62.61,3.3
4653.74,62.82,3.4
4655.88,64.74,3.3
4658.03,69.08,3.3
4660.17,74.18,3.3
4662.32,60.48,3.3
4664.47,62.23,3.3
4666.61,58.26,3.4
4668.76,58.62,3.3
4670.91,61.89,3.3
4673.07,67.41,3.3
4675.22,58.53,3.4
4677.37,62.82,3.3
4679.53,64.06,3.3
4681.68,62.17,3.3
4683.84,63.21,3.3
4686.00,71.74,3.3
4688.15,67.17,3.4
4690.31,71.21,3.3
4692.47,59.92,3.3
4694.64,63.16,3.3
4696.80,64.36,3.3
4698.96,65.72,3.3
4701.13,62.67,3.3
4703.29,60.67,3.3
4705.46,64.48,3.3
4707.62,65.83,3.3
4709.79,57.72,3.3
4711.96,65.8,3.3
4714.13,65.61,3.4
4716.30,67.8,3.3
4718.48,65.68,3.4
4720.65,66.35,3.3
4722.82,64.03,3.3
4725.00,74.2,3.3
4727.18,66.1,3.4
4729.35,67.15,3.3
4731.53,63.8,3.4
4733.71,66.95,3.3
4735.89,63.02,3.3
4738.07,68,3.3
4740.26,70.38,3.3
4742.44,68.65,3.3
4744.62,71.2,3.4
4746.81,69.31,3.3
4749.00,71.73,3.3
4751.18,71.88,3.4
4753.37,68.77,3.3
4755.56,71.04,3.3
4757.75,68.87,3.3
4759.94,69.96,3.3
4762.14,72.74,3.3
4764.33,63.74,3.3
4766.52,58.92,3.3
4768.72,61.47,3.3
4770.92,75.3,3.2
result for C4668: 6.4 Ang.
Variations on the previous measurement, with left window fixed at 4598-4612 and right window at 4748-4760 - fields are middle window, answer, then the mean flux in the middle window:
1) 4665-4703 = 2.9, 63.6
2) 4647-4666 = 1.0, 64.8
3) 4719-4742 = 1.0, 67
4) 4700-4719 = 1.5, 64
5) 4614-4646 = 1.0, 65.6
